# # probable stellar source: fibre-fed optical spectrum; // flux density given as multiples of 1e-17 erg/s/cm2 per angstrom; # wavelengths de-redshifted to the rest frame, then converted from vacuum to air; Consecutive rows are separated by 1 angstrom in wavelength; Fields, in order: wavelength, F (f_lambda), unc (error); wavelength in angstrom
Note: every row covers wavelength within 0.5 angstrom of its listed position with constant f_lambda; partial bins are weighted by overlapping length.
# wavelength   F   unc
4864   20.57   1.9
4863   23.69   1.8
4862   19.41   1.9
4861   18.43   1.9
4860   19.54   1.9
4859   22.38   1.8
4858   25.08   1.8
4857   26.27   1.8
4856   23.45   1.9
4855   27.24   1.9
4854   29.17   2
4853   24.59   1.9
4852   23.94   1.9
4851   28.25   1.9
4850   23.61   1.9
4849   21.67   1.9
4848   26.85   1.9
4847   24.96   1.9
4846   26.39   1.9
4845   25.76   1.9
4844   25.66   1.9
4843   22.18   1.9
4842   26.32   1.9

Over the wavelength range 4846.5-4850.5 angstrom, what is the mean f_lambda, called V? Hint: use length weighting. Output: 24.3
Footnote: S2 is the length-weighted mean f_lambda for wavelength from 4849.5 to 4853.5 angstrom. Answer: 25.1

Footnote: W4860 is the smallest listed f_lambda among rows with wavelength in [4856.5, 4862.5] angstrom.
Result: 18.43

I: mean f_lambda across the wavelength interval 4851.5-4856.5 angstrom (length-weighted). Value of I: 25.7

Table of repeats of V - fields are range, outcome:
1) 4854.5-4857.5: 25.7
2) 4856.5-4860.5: 23.3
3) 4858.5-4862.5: 19.9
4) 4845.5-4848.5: 26.1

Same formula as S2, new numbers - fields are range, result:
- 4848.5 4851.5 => 24.5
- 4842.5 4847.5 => 25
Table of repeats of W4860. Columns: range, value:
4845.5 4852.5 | 21.67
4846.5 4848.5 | 24.96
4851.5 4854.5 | 23.94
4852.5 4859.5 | 22.38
